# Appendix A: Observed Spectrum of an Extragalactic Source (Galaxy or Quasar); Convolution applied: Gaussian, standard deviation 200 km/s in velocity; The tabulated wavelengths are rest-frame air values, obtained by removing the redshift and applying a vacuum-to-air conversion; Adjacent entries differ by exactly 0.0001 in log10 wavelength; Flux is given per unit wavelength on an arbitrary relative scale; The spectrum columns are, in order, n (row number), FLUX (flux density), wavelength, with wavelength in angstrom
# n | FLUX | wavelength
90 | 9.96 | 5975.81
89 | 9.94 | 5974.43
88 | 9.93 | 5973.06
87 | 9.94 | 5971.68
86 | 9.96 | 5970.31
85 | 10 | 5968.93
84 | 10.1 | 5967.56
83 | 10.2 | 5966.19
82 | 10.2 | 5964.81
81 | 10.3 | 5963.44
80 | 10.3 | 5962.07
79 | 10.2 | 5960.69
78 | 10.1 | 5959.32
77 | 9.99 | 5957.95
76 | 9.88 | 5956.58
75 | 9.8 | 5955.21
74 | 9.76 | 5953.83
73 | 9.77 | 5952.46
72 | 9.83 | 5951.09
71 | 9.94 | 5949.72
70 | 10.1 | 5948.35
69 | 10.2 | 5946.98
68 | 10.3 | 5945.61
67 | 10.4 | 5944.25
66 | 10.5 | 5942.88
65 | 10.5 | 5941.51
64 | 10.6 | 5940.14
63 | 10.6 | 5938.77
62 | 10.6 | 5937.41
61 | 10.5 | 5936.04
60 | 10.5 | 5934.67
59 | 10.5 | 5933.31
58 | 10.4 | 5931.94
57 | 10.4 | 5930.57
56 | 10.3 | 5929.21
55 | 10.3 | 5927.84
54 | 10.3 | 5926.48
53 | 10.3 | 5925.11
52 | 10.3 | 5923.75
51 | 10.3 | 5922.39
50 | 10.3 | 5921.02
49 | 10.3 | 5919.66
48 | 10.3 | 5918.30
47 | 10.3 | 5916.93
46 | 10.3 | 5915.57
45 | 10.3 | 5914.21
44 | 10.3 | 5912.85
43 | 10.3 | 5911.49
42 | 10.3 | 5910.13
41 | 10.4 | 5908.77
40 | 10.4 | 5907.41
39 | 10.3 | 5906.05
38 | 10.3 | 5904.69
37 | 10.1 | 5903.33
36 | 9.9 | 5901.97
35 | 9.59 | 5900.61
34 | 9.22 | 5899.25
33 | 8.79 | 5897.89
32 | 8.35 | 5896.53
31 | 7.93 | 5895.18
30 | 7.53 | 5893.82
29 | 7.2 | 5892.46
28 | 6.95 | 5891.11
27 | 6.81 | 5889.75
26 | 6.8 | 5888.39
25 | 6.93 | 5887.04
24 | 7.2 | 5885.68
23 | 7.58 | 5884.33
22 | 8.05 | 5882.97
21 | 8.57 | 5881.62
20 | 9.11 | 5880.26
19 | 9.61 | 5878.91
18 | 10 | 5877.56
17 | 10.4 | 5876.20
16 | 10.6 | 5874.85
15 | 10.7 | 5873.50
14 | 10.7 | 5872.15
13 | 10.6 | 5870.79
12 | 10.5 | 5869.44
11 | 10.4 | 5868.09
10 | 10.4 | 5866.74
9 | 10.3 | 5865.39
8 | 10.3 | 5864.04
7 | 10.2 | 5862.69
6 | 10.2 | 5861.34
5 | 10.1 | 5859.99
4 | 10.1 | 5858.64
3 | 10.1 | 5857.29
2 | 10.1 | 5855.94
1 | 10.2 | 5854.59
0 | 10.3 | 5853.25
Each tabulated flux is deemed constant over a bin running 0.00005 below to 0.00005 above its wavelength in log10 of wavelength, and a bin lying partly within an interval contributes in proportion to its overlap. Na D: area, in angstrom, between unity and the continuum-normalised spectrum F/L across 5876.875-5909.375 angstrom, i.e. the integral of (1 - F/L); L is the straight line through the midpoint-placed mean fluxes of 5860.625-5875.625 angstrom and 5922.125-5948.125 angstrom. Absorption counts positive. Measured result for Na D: 5.6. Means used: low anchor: 10.4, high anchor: 10.4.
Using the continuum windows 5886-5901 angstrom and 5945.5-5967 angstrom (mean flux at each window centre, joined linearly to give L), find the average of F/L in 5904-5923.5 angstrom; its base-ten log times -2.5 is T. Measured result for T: -0.21 mag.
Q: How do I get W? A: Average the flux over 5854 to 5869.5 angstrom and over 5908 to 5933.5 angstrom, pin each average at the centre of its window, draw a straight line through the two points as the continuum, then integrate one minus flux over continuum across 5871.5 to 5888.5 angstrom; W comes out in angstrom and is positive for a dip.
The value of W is 2.1 angstrom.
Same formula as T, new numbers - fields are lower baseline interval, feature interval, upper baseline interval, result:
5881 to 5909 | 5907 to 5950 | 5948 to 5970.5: -0.119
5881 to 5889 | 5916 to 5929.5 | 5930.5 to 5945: -0.070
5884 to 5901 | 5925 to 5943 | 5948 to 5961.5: -0.139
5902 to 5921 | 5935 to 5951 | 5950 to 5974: -0.026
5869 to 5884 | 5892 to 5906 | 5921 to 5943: 0.125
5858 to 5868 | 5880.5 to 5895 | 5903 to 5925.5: 0.352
